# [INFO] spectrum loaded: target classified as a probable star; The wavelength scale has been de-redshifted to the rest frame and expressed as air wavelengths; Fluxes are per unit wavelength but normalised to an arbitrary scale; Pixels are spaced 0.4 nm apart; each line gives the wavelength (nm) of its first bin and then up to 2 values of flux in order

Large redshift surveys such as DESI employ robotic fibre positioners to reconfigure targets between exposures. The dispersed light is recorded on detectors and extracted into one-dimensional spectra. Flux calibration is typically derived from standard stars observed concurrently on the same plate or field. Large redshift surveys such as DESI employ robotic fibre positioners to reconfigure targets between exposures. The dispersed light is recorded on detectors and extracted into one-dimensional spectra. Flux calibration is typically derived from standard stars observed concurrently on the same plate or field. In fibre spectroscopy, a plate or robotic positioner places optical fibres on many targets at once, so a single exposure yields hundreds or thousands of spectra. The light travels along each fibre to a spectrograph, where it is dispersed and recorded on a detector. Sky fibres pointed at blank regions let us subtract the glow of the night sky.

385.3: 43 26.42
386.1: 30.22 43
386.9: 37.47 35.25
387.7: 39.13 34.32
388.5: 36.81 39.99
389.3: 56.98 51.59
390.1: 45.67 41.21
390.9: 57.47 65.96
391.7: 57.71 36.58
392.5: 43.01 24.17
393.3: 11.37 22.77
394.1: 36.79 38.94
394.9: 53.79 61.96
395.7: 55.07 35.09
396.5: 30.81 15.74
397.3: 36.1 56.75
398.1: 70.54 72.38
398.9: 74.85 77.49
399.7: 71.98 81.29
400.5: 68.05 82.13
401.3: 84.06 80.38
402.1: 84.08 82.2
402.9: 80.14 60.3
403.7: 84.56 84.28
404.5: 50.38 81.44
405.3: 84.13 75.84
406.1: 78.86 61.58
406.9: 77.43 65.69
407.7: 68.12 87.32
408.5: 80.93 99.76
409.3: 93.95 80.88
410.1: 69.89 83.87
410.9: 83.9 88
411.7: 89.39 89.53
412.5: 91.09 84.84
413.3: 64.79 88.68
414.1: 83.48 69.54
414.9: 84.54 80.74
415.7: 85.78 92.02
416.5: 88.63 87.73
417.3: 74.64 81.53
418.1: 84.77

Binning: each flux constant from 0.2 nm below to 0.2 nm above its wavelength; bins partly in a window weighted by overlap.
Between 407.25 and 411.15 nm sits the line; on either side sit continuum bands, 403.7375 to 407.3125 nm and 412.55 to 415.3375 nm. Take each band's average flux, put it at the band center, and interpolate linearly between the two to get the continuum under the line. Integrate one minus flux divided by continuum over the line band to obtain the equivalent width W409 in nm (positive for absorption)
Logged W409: -0.27 nm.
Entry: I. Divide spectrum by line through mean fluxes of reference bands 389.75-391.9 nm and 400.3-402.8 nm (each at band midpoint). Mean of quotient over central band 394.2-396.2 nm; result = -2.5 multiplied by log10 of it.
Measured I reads 0.29 mag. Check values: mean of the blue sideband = 53.5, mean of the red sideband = 80.1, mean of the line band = 49.1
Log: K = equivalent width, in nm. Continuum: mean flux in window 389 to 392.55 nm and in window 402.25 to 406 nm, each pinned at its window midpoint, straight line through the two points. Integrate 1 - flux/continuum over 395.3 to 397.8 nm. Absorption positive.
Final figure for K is 0.90 nm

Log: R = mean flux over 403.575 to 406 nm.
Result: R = 76.6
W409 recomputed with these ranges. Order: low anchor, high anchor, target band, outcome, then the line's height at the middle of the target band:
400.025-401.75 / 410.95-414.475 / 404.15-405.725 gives 0.137 nm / 80.7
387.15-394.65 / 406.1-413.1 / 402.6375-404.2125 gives -0.199 nm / 68.4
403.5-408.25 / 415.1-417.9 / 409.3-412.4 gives -0.203 nm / 79.3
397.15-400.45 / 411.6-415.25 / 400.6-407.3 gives -0.311 nm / 73.3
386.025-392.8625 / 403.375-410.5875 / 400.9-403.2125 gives -0.433 nm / 68.4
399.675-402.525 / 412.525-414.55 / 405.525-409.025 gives 0.130 nm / 79.8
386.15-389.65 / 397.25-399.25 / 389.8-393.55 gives 0.474 nm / 49.5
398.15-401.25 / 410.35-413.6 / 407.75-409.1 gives -0.082 nm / 82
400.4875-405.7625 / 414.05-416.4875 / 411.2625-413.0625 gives -0.154 nm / 81.7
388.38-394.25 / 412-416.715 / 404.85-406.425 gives -0.249 nm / 67.8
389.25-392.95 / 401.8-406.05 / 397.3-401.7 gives -0.338 nm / 67.1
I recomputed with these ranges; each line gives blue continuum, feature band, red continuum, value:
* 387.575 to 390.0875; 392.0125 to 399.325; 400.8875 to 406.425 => 0.331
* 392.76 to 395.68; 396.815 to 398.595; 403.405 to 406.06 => -0.009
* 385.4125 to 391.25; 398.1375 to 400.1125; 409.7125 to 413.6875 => -0.222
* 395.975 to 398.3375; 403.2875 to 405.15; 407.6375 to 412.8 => -0.132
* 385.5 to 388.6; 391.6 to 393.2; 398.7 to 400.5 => 0.354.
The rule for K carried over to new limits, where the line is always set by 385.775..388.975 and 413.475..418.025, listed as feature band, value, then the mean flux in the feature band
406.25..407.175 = -0.017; 69.7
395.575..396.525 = 0.183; 40.9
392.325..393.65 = 0.583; 25.5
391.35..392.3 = -0.140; 50.1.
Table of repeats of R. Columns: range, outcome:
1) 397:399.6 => 63.1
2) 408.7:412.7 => 87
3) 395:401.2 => 59.7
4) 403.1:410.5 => 77.2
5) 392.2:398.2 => 39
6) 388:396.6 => 42.9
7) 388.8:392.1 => 51.5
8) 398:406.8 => 76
